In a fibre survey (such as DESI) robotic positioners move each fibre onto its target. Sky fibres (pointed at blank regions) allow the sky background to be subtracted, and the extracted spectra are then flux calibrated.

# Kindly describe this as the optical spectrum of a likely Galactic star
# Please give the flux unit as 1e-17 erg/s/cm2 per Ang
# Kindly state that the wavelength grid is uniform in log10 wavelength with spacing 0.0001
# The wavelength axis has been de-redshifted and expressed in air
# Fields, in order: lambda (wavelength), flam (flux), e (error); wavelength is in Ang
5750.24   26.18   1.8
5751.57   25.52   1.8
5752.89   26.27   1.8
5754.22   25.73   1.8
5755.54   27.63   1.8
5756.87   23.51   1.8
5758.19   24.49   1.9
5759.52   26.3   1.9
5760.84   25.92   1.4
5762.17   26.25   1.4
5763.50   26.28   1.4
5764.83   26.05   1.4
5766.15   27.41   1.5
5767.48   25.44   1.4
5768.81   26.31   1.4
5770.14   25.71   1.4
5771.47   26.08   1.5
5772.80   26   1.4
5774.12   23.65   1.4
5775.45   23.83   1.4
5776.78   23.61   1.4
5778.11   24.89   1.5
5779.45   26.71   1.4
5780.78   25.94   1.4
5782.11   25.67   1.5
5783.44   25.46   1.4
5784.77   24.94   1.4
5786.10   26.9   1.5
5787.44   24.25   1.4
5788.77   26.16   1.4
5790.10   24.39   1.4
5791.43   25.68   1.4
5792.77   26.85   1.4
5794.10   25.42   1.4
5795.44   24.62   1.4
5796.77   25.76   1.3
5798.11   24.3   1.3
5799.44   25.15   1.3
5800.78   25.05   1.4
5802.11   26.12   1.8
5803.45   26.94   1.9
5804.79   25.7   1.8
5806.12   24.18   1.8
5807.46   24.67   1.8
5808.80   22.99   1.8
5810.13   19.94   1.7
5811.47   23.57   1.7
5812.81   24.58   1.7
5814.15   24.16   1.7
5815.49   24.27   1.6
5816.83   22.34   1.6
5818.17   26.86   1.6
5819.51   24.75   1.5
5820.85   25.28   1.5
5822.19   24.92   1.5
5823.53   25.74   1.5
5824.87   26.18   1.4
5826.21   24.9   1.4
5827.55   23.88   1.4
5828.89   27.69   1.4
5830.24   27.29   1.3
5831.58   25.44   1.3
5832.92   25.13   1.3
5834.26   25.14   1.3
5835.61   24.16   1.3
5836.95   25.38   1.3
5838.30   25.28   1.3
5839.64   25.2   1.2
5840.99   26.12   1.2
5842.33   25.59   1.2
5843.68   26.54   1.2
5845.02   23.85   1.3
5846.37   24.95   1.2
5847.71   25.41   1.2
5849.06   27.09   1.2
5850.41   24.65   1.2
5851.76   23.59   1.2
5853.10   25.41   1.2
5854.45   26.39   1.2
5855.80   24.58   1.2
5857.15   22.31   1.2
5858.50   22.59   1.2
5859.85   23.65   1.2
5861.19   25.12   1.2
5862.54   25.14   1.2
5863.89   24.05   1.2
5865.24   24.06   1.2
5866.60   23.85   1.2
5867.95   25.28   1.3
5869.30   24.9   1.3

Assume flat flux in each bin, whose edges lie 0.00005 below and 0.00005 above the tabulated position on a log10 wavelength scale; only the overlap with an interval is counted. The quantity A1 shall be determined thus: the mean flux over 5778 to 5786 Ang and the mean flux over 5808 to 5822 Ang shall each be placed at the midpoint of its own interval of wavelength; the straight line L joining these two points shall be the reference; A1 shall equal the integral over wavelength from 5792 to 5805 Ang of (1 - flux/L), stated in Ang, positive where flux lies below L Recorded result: -0.4 Ang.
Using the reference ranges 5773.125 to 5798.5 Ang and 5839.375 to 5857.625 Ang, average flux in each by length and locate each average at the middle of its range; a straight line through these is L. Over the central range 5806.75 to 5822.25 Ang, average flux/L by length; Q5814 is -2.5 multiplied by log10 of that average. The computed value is 0.05 mag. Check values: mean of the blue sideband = 25.2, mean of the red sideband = 25.1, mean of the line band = 24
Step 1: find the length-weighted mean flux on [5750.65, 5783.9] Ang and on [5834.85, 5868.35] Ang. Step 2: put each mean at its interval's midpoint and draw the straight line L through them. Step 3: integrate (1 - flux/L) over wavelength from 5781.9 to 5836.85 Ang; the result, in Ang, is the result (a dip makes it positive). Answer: 0.3 Ang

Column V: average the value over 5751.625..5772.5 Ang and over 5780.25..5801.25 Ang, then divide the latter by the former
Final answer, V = 0.98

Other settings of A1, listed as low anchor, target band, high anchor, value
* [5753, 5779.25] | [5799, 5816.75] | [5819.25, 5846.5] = 0.8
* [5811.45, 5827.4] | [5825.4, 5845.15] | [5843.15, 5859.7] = -0.6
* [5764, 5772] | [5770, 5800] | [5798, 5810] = 0.3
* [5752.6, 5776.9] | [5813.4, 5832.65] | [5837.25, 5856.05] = 0.1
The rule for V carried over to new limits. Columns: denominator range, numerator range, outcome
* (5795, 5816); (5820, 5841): 1.04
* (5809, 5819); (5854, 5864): 1.02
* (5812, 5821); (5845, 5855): 1.03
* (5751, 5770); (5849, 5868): 0.94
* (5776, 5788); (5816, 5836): 1.00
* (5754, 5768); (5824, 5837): 0.98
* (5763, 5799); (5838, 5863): 0.98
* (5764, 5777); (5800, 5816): 0.96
